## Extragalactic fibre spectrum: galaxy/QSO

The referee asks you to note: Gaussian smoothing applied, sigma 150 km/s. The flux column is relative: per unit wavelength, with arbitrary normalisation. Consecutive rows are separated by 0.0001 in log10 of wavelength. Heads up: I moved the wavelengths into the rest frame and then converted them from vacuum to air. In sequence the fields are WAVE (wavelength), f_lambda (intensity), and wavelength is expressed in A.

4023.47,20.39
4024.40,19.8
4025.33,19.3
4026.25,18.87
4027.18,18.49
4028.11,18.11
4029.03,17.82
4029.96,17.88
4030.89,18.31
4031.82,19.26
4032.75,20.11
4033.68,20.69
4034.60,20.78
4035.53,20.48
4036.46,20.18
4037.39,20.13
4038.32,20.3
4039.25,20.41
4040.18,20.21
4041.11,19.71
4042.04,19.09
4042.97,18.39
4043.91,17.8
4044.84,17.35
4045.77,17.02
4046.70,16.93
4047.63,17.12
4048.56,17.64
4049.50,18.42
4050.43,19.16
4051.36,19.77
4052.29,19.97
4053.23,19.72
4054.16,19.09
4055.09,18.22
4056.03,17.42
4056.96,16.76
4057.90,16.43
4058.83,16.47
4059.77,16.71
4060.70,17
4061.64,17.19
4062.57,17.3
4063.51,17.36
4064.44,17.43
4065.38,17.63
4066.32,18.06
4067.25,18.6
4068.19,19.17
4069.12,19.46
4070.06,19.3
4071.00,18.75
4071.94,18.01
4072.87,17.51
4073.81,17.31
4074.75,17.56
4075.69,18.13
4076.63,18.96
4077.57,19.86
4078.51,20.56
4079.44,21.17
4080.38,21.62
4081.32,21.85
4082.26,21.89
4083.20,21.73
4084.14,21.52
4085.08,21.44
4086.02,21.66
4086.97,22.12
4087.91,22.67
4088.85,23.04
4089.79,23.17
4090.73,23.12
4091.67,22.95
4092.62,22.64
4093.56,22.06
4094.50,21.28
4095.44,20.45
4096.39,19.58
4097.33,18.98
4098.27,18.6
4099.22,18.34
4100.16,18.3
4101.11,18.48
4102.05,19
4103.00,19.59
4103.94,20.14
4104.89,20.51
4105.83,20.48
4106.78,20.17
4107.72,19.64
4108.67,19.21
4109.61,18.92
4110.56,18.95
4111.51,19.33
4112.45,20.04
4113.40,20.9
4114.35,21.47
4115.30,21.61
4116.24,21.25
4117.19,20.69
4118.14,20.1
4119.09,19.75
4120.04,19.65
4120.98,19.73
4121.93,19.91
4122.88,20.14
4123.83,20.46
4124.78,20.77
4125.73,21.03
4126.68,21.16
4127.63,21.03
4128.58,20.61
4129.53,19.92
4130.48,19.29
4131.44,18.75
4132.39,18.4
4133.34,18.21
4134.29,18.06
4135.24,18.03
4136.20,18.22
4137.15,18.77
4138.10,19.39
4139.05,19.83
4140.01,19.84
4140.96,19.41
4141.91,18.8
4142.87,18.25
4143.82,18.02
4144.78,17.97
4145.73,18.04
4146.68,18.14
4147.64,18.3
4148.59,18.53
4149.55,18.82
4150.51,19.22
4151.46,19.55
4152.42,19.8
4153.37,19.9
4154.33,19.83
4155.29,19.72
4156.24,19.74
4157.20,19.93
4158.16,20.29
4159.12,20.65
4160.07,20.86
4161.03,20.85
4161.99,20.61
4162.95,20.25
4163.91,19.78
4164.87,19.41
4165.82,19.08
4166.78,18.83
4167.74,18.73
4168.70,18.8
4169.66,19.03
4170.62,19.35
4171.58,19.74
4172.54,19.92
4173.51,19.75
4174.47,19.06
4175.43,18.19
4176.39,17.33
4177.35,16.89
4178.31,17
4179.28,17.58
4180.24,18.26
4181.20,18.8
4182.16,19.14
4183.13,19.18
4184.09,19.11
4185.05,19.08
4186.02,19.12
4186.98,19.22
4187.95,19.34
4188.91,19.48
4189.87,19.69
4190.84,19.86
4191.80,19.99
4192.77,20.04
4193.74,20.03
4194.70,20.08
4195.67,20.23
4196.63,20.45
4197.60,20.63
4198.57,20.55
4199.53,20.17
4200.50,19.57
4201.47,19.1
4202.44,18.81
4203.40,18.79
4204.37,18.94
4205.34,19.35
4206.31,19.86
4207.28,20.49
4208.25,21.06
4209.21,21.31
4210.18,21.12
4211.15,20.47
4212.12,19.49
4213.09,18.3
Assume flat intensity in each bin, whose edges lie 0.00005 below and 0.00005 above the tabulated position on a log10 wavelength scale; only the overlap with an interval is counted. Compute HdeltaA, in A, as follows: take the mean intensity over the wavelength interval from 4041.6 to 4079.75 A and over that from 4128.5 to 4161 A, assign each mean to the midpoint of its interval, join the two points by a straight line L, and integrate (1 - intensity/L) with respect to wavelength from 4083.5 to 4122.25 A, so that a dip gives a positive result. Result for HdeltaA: -3.87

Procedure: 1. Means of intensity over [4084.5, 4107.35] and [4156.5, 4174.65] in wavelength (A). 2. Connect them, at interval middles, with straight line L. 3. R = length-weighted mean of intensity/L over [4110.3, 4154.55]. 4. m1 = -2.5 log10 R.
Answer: 0.04 mag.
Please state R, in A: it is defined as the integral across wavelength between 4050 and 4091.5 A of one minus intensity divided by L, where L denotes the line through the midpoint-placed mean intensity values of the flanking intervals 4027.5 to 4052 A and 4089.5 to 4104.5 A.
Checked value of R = 0.8 A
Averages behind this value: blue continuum 19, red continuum 20.4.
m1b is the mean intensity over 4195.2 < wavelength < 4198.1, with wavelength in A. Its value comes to 20.4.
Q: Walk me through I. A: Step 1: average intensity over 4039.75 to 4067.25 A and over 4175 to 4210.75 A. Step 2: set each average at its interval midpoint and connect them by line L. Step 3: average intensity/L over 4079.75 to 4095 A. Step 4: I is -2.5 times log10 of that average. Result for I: -0.21 mag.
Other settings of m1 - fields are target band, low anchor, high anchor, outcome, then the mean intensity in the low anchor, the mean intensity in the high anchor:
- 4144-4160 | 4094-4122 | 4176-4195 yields 0.00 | 19.8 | 19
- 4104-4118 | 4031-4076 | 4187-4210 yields -0.06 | 18.5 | 19.9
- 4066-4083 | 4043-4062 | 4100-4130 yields -0.04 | 17.8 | 20.1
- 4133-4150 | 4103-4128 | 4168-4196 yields 0.07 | 20.3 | 19.1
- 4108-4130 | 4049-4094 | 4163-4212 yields -0.04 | 19.5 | 19.4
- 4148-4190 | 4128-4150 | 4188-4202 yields 0.01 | 18.8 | 20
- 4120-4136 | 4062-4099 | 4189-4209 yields 0.02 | 20.1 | 19.9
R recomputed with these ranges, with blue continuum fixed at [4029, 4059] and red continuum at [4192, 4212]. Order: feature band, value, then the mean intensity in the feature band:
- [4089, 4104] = -1.00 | 20.5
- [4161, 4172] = 0.15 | 19.5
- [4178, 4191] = 0.64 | 18.9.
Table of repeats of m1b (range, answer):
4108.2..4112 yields 19.1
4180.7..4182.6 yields 19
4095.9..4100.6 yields 18.8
